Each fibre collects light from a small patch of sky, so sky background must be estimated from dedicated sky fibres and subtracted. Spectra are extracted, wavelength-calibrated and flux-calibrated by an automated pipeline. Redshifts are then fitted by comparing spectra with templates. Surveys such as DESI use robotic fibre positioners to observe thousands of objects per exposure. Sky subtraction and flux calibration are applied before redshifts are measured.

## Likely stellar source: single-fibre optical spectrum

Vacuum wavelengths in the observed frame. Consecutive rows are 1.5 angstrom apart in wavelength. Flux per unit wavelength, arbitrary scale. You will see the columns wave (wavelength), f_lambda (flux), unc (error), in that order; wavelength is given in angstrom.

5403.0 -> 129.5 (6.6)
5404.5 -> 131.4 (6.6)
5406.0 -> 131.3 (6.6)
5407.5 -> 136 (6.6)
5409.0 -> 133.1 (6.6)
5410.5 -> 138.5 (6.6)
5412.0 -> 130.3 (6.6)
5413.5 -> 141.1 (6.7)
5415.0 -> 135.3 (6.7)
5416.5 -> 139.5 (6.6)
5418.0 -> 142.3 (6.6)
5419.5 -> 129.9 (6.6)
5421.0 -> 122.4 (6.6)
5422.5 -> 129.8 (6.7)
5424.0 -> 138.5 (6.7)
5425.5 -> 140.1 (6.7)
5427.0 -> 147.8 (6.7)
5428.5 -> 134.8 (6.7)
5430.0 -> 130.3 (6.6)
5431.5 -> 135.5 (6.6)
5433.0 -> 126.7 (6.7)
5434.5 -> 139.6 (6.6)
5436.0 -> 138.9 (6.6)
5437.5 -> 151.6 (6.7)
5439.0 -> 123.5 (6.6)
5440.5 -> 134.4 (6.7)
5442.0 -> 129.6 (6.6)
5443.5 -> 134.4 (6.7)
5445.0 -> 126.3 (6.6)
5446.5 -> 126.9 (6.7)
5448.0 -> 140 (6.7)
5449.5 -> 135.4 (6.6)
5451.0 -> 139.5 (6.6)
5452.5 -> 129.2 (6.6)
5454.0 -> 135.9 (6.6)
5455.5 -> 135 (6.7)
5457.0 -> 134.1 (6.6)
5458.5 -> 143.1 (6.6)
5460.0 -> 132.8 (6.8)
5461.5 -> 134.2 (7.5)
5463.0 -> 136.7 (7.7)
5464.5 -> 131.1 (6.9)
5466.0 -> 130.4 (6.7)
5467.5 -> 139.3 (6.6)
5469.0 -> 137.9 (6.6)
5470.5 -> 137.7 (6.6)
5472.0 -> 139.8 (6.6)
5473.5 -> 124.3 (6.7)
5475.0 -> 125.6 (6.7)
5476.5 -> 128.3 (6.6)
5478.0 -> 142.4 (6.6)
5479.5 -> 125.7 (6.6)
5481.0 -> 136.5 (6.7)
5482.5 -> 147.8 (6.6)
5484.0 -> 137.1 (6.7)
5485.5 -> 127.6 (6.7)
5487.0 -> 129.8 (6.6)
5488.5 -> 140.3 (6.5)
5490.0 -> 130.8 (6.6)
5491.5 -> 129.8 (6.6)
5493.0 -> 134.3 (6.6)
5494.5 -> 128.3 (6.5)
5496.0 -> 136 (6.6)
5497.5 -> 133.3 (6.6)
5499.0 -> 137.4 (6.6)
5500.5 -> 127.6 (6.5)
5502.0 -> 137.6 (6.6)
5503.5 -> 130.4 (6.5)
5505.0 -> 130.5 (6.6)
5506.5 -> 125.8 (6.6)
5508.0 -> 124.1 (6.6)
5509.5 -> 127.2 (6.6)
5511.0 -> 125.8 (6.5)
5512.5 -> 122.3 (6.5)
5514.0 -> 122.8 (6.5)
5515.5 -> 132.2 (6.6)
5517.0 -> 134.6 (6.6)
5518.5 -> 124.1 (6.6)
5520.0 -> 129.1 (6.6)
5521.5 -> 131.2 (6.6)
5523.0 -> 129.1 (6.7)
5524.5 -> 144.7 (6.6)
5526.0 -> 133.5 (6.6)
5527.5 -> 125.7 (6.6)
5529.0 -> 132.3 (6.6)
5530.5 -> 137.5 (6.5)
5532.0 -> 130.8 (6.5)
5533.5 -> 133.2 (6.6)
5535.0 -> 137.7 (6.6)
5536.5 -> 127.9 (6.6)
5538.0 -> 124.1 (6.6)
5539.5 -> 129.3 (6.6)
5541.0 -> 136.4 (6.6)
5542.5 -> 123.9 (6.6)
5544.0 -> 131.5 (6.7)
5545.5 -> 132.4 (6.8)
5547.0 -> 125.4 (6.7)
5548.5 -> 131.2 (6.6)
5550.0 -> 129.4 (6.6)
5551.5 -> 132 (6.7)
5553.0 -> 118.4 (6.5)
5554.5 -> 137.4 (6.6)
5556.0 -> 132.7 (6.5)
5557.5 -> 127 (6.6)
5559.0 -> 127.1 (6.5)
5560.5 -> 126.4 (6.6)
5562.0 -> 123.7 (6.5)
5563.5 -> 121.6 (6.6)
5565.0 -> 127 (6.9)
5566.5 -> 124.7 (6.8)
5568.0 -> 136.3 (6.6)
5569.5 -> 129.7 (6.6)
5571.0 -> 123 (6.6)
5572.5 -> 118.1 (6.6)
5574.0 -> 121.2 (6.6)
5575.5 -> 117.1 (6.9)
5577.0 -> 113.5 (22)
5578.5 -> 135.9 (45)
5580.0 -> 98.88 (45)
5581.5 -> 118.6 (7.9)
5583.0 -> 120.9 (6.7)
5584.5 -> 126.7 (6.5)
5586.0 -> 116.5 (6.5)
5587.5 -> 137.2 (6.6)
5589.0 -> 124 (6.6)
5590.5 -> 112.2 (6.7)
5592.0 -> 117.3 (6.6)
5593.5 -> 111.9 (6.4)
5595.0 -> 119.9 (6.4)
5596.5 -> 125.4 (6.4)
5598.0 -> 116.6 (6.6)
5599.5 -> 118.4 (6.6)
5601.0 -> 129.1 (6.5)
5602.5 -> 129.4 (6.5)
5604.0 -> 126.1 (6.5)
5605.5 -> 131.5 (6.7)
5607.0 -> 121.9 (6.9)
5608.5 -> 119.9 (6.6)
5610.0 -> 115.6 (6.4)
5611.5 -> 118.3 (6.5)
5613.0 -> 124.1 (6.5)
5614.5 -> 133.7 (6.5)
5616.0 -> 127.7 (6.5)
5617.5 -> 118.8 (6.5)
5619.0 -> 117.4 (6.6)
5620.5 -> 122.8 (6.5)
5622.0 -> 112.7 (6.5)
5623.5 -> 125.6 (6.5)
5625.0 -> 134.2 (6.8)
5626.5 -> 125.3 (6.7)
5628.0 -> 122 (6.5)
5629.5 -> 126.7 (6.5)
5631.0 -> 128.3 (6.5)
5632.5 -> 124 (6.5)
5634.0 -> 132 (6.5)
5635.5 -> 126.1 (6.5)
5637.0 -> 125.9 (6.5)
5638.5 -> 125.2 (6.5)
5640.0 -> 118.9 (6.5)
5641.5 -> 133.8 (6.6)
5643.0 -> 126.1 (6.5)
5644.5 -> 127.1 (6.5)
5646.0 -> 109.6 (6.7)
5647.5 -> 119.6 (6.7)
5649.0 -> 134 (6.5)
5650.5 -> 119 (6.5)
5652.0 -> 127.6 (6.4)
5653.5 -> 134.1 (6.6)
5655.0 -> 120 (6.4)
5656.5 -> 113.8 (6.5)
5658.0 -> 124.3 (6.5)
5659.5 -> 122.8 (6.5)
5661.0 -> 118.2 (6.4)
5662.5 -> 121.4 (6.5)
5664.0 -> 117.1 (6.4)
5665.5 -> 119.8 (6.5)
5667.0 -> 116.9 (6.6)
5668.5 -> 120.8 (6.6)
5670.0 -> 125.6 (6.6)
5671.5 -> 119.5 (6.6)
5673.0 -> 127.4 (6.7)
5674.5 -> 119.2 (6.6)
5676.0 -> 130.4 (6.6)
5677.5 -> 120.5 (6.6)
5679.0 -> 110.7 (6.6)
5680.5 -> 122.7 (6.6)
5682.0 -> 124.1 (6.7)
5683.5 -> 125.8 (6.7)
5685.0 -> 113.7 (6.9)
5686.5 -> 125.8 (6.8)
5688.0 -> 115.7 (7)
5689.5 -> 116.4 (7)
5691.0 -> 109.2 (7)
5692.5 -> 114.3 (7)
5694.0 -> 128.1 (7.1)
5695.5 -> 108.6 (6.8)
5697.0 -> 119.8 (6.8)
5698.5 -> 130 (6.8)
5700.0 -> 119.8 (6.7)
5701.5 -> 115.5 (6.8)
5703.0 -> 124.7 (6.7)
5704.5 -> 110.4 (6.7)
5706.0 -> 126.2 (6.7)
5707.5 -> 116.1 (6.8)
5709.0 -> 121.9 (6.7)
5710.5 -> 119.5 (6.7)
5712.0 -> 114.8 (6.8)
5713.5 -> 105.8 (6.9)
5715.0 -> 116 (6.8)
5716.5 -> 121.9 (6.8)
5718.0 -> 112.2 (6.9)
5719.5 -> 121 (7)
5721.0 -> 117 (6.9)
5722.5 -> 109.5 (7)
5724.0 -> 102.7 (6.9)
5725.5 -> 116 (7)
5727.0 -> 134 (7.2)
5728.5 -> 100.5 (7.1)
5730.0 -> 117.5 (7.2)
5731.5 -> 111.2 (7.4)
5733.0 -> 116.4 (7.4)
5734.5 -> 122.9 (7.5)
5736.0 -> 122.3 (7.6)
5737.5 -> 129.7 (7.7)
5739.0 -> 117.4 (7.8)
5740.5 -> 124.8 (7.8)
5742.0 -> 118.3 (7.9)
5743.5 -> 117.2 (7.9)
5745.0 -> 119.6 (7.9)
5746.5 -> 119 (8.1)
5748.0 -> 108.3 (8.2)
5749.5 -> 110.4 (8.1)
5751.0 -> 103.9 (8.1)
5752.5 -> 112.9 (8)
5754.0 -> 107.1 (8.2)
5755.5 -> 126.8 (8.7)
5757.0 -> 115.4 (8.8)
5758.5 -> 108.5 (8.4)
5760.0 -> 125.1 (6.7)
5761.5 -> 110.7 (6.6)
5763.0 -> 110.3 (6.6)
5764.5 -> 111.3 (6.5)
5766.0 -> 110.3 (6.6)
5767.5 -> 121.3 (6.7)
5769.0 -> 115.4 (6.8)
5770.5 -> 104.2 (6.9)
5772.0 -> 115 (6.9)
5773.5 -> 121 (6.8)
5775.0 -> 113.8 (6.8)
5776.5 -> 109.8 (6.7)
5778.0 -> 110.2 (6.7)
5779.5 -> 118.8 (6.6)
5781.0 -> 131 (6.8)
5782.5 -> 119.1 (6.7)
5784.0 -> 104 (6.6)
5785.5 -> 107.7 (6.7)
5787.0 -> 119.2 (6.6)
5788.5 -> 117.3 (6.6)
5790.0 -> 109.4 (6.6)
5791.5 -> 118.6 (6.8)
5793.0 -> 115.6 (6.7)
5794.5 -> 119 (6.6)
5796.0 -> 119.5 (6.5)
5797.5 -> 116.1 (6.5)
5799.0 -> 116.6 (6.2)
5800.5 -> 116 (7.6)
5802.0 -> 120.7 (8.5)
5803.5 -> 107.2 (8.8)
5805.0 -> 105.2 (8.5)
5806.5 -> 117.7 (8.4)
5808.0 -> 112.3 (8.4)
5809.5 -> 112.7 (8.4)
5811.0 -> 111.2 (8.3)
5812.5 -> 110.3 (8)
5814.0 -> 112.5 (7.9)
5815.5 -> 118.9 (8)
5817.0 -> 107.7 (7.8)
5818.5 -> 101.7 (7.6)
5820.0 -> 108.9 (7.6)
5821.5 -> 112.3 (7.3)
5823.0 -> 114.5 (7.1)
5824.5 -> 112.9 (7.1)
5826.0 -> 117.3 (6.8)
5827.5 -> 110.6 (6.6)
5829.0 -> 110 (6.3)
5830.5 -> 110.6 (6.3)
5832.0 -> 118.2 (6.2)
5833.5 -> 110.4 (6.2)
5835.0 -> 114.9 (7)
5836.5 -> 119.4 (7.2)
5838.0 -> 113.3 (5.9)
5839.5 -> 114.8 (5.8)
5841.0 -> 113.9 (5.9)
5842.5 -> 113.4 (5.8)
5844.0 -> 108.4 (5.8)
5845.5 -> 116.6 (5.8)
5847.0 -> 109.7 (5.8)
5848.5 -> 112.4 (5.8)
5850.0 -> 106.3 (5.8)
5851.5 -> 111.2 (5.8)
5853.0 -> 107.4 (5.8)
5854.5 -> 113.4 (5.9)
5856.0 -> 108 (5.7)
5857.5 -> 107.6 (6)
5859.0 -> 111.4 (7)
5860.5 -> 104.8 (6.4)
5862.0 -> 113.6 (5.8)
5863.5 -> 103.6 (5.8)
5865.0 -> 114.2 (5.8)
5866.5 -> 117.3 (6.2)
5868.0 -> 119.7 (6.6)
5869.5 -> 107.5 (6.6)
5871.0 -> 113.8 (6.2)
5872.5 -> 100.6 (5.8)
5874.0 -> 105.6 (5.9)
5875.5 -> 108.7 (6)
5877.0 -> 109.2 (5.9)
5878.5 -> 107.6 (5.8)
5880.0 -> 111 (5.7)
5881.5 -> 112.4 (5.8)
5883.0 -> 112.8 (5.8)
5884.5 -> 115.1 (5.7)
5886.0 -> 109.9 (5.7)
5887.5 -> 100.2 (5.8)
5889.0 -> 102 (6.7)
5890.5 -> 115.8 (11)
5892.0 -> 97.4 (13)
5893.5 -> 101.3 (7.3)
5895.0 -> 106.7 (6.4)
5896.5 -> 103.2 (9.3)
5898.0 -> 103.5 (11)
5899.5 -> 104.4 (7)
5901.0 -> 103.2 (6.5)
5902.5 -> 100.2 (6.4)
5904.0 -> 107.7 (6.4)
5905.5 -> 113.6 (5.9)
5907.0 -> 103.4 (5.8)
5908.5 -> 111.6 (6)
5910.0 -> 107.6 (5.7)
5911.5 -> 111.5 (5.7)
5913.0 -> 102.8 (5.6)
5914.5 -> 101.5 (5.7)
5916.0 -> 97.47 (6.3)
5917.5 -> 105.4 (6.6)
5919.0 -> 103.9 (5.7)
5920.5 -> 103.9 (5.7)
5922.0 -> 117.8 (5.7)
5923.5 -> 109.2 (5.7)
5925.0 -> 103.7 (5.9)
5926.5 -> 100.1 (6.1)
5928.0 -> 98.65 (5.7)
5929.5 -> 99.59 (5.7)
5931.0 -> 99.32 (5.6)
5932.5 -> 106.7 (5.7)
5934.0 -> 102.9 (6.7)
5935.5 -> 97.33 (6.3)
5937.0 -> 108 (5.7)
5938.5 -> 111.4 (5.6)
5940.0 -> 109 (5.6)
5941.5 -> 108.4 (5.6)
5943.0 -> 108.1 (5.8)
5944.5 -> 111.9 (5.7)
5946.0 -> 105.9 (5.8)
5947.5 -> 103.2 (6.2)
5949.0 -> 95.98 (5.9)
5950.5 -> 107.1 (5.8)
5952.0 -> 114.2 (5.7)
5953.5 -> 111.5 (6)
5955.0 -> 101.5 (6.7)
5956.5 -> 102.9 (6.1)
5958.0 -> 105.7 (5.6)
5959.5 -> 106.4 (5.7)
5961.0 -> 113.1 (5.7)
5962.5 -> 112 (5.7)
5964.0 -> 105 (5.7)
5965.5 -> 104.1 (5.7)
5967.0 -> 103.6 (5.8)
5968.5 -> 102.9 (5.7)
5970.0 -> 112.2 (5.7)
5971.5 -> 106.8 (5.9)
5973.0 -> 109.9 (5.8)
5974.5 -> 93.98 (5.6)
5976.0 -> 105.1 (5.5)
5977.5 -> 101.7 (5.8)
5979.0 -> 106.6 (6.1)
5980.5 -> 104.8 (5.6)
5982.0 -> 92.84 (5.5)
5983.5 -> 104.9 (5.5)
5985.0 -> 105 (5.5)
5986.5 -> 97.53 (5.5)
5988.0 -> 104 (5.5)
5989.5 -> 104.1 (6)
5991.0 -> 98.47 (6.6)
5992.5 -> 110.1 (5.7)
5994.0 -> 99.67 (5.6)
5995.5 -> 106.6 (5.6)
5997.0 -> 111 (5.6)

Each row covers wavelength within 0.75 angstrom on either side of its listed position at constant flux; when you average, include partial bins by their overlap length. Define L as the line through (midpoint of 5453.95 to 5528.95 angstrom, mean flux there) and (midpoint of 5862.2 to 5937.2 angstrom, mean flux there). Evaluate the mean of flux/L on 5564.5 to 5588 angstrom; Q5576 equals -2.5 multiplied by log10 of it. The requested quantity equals 0.04 mag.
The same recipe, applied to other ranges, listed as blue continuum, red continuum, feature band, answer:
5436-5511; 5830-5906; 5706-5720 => 0.02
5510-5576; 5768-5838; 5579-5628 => 0.03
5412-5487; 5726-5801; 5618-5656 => -0.01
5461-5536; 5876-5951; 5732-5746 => -0.03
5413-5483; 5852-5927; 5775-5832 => -0.01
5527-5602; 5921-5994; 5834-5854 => -0.01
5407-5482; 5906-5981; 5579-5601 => 0.06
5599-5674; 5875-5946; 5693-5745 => 0.00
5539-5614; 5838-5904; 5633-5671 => -0.03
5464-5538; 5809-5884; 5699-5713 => 0.01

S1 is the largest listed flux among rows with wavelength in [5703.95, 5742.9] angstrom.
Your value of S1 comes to 134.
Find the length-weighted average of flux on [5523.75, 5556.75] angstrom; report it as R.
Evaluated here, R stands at 131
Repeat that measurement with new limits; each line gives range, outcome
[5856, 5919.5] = 107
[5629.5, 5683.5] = 123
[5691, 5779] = 116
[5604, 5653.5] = 124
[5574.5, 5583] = 117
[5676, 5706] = 119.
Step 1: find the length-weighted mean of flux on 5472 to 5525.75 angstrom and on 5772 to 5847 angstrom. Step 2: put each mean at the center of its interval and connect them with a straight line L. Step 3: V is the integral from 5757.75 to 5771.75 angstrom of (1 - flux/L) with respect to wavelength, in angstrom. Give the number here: 0.4 angstrom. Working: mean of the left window 131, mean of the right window 114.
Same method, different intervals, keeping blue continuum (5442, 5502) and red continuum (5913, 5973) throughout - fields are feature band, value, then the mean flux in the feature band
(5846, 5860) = 0.2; 110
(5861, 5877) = 0.0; 110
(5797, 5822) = 0.3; 112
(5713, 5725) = 0.6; 113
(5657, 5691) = 0.3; 121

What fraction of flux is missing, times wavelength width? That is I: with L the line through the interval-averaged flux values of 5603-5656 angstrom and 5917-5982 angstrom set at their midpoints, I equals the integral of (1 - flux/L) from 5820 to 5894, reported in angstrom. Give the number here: 0.2 angstrom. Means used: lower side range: 124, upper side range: 105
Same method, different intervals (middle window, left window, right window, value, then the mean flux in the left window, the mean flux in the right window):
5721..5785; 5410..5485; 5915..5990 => 0.8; 135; 105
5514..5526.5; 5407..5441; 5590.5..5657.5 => -0.2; 136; 123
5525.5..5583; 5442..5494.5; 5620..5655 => 1.1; 134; 125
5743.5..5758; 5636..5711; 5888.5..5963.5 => 0.3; 121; 106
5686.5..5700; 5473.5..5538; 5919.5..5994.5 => 0.2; 131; 105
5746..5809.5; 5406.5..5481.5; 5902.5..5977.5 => 0.5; 135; 106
